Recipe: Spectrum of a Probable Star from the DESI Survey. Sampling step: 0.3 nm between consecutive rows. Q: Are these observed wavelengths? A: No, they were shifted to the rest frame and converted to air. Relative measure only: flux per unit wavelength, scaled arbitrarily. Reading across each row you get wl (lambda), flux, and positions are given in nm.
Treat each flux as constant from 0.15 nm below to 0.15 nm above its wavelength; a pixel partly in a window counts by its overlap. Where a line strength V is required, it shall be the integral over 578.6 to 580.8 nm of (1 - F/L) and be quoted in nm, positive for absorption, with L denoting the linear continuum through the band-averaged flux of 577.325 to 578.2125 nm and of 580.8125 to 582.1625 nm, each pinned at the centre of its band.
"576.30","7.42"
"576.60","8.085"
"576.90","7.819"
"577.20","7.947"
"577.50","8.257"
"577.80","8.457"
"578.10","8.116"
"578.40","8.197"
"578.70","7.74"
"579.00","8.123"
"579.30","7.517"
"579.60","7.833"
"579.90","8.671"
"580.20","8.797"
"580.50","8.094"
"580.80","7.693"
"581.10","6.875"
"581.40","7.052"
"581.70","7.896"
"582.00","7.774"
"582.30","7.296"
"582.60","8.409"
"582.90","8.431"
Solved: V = -0.07 nm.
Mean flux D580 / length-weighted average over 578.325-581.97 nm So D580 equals 7.86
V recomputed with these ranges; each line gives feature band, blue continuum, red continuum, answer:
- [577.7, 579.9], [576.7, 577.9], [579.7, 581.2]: 0.01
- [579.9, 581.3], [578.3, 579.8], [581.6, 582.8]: -0.01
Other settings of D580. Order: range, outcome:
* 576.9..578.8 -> 8.11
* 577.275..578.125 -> 8.27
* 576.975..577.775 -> 8.13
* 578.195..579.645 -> 7.89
